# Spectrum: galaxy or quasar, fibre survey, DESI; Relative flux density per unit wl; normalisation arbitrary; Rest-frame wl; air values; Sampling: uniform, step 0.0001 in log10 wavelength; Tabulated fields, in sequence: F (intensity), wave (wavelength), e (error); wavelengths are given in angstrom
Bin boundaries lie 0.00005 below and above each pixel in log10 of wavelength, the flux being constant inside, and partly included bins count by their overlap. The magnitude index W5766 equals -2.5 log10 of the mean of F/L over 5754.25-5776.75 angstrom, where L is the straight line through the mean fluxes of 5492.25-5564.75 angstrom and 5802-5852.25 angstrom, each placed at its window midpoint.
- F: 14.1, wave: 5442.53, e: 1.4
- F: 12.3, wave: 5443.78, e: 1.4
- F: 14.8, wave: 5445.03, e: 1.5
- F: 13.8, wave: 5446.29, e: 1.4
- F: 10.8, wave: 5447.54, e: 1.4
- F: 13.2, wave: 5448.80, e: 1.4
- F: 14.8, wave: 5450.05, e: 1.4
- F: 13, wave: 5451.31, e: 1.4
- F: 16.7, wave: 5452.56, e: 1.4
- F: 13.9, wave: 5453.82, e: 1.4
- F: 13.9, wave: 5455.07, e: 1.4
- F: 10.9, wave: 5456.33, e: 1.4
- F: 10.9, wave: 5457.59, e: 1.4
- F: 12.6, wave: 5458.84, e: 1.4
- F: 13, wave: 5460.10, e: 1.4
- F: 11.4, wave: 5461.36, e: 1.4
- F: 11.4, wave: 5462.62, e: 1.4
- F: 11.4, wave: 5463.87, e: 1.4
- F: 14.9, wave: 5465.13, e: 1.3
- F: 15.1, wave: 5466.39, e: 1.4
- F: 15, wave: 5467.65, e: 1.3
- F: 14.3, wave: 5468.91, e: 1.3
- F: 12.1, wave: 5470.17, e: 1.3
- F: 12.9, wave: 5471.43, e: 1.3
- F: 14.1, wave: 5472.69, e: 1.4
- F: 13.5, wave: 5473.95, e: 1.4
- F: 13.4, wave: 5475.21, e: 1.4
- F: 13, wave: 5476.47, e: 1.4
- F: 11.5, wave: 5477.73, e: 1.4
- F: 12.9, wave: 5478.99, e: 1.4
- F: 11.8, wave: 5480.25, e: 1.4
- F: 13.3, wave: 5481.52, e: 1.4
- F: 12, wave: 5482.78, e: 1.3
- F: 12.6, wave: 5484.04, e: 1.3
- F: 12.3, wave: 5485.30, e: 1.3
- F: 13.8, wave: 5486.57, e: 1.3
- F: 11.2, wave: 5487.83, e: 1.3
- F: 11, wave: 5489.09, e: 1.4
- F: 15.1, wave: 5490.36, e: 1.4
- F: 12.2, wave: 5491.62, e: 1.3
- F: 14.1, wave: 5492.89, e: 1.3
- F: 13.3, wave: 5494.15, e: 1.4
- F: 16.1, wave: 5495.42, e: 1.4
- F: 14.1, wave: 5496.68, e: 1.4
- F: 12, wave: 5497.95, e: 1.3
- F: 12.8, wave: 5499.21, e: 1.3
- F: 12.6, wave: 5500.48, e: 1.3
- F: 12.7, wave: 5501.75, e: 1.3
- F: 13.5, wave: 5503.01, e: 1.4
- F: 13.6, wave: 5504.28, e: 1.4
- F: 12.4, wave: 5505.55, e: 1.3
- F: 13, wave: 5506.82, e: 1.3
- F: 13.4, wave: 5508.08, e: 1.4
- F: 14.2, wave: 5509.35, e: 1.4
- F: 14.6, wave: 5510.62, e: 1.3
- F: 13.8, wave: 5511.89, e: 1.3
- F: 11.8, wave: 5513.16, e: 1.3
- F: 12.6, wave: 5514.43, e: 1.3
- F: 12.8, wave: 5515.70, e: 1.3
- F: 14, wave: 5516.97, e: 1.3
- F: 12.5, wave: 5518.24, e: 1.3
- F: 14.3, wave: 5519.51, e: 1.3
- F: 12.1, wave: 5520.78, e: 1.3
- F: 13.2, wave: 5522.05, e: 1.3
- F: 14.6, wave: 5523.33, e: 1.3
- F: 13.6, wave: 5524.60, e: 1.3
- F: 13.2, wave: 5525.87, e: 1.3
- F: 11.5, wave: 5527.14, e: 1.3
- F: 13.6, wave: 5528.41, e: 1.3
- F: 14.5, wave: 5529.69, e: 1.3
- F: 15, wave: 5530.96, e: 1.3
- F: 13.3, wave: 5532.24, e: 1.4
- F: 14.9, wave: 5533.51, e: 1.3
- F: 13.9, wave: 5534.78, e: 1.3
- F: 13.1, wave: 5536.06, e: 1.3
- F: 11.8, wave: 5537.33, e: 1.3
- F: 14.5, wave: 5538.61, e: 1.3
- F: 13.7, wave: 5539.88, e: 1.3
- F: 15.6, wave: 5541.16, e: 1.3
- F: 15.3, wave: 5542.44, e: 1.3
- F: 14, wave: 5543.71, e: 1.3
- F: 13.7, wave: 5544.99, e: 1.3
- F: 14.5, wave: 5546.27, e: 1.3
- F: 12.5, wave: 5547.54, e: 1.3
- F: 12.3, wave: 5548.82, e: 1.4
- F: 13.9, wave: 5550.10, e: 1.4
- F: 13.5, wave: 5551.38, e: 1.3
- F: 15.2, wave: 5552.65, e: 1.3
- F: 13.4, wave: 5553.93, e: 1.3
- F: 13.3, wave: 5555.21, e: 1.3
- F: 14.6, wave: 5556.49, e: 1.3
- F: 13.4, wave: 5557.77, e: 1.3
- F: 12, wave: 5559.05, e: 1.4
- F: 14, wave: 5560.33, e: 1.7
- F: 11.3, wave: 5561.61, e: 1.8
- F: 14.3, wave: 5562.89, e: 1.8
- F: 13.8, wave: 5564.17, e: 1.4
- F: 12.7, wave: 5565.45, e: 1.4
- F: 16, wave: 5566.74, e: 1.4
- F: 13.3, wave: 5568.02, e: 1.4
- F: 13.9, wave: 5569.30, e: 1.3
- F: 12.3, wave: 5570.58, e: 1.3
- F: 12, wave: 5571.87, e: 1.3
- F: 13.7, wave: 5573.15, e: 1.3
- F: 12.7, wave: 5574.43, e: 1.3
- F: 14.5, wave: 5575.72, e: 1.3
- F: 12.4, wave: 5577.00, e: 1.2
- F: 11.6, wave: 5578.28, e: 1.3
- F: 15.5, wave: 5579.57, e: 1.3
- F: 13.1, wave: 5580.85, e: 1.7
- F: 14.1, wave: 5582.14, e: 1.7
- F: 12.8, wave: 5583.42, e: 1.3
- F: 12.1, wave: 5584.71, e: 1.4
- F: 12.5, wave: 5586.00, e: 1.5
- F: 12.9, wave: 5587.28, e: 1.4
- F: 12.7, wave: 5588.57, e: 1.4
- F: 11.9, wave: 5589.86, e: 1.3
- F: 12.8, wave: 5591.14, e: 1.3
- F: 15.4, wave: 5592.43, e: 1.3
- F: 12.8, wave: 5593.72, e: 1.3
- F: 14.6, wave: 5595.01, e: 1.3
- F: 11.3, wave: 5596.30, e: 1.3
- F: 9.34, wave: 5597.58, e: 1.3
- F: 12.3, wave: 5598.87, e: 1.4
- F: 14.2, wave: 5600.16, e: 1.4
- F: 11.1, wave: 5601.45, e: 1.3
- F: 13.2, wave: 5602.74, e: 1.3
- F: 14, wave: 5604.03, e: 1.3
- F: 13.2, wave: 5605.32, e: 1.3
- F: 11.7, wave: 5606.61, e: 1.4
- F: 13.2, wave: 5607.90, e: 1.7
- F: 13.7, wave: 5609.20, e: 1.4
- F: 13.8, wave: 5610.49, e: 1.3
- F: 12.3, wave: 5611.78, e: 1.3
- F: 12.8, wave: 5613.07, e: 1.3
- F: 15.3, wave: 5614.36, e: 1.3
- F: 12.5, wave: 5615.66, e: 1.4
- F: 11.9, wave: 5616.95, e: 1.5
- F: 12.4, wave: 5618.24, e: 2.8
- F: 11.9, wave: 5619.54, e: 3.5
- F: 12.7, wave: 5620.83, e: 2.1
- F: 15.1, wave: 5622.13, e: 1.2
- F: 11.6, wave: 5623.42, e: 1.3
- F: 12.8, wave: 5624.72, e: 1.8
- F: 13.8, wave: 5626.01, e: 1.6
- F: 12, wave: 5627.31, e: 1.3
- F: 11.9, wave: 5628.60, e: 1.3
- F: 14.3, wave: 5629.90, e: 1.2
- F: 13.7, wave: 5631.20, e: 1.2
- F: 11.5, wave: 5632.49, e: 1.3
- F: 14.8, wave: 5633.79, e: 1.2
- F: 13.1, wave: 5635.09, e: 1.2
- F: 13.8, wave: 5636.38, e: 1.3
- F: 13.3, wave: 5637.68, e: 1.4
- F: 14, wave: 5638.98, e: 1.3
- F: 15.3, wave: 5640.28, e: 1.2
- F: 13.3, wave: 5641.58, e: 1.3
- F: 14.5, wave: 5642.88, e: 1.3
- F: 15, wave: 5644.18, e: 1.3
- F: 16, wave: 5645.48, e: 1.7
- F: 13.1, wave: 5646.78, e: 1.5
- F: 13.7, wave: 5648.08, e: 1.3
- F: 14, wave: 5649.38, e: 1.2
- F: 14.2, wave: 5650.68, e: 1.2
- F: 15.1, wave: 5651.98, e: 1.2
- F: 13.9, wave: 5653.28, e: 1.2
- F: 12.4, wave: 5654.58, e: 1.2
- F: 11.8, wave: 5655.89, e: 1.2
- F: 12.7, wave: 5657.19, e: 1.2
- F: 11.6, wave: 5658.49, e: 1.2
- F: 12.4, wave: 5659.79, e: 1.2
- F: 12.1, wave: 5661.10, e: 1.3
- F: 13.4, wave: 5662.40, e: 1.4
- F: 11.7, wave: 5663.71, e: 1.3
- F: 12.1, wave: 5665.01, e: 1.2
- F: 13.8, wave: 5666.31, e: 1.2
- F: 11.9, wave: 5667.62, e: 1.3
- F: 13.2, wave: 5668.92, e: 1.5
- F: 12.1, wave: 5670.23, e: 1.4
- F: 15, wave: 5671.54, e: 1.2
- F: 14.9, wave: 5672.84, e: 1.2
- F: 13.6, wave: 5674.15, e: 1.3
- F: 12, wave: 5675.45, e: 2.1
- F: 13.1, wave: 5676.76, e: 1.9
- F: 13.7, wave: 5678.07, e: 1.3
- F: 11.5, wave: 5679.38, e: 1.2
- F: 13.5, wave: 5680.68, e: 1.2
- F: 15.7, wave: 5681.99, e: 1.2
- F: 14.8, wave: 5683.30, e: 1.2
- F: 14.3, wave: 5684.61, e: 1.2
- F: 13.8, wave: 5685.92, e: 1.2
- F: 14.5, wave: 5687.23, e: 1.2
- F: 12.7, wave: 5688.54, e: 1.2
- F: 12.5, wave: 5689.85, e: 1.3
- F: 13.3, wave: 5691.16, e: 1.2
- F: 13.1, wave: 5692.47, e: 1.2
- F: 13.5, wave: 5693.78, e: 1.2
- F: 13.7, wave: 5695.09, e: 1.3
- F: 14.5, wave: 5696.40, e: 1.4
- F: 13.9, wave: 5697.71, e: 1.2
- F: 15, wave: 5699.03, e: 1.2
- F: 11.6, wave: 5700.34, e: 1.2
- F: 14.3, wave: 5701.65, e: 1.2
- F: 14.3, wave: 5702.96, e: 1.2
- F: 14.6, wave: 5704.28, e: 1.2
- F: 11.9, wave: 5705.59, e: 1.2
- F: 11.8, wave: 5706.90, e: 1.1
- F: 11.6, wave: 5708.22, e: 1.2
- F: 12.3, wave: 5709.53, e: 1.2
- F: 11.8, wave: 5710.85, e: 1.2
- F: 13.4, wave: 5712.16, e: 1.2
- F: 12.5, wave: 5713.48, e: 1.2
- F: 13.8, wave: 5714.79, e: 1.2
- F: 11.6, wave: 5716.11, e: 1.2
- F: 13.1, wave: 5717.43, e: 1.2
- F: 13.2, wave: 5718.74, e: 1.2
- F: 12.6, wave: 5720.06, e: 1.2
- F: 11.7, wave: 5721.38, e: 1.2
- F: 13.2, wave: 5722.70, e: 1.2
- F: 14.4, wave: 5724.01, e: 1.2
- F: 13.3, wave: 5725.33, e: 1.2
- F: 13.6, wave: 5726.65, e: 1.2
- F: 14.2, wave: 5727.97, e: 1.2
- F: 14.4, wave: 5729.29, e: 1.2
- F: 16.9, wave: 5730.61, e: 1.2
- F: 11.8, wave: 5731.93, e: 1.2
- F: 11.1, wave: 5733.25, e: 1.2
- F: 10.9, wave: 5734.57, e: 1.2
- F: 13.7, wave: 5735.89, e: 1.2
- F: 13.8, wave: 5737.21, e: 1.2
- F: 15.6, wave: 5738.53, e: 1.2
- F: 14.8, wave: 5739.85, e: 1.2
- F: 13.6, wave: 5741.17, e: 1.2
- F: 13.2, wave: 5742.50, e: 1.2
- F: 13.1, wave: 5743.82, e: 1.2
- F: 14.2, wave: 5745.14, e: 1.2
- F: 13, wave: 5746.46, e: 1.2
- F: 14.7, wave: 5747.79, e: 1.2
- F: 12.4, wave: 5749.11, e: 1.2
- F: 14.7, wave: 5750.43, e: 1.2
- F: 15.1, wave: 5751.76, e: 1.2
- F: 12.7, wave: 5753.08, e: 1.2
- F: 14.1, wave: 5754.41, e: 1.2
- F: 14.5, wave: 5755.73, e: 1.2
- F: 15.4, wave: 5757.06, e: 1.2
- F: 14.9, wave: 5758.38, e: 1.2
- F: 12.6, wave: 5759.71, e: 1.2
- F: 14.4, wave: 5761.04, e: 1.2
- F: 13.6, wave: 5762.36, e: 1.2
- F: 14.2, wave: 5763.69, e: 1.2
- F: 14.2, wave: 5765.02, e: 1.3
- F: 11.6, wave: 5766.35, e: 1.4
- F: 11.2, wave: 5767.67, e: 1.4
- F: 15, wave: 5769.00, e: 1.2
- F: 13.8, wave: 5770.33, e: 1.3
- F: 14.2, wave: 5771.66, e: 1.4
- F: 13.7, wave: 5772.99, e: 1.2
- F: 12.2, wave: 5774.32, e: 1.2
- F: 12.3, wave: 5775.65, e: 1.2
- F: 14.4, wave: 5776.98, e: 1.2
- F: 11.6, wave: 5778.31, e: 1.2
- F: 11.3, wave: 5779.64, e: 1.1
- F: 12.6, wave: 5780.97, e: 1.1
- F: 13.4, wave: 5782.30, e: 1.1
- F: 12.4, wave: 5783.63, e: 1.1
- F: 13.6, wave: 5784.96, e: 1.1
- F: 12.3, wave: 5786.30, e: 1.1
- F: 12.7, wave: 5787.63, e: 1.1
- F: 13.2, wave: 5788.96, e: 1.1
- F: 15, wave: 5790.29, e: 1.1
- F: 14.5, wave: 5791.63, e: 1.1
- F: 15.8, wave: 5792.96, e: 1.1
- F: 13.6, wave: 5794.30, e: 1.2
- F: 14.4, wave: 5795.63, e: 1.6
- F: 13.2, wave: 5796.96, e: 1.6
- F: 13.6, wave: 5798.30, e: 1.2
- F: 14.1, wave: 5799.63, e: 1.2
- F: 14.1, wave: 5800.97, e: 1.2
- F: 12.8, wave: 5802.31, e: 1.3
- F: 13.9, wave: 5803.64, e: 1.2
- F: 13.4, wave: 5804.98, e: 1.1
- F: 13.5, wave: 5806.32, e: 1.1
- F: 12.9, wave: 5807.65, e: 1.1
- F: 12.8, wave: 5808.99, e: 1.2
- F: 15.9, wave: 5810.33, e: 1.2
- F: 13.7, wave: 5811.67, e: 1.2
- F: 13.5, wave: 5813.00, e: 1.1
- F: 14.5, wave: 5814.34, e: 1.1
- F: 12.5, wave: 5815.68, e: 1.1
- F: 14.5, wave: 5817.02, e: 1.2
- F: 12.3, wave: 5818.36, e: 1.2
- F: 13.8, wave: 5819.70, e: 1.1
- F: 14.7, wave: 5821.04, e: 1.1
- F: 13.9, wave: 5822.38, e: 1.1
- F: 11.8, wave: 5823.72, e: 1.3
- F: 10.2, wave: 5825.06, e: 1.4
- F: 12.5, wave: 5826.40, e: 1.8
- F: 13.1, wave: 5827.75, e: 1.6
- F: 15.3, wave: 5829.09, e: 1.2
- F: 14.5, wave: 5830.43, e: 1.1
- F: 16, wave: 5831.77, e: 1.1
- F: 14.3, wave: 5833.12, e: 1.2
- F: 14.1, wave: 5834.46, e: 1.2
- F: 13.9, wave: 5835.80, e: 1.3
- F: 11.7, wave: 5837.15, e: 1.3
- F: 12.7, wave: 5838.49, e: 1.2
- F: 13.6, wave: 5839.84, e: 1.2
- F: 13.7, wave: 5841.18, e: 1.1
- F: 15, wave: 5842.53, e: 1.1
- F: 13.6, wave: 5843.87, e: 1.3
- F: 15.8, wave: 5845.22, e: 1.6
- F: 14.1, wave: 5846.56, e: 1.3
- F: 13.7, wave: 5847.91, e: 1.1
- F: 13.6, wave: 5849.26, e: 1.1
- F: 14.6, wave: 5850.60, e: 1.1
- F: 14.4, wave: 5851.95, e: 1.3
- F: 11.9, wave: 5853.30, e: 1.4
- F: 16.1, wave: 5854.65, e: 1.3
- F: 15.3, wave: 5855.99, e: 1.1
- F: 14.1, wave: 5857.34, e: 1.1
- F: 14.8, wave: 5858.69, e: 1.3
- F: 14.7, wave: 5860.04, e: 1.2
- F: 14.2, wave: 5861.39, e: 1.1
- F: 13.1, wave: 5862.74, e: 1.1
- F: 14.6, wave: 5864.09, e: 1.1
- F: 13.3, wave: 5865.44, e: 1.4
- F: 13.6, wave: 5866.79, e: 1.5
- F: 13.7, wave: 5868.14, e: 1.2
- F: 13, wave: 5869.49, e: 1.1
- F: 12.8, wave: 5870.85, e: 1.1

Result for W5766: 0.00 mag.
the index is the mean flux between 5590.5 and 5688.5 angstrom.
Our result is 13.2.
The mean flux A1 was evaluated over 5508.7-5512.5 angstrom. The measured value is 14.2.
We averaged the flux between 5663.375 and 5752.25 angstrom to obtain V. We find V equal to 13.4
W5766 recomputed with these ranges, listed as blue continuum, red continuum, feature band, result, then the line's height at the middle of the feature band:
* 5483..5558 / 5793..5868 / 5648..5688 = 0.027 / 13.6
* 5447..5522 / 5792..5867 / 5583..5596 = 0.027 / 13.3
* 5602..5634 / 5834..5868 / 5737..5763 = -0.036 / 13.6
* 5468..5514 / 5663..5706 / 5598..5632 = 0.032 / 13.3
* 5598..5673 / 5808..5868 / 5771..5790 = 0.063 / 13.7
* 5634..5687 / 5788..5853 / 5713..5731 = 0.015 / 13.6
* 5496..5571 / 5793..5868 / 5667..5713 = 0.026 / 13.7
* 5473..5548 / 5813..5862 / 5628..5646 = -0.027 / 13.5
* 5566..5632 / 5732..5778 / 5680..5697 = -0.040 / 13.3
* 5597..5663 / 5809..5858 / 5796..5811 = 0.006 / 13.7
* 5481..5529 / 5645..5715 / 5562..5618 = 0.012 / 13.2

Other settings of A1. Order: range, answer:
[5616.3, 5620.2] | 12.1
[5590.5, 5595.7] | 13.9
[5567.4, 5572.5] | 12.9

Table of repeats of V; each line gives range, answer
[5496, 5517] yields 13.2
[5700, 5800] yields 13.4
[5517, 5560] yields 13.7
